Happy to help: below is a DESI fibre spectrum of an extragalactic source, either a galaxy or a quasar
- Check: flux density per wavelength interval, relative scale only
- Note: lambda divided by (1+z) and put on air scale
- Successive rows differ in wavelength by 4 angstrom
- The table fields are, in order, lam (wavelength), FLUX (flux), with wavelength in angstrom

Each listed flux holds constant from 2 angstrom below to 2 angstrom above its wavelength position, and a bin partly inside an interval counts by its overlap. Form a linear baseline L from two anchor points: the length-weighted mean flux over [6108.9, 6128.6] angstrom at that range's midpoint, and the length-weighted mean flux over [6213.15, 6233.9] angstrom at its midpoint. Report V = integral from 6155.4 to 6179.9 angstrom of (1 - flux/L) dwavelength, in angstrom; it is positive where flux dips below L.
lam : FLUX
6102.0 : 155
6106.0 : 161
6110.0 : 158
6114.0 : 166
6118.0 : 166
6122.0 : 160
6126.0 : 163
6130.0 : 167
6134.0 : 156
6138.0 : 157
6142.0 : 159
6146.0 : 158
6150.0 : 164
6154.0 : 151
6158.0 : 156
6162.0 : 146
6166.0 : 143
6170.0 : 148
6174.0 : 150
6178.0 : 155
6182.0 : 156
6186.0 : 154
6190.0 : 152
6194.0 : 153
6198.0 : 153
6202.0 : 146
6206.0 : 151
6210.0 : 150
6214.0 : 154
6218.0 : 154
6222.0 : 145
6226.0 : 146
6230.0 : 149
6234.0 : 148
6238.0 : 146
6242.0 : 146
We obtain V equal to 1.07 angstrom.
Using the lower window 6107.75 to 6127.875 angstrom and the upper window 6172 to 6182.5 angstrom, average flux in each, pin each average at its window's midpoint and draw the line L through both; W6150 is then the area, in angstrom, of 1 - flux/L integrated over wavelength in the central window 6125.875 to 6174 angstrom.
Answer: 0.8 angstrom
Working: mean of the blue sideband 163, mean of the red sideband 153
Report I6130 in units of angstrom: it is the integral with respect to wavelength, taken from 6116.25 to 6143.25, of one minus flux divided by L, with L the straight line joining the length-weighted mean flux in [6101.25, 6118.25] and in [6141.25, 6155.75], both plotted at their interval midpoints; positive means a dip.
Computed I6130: -0.3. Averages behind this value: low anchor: 161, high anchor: 158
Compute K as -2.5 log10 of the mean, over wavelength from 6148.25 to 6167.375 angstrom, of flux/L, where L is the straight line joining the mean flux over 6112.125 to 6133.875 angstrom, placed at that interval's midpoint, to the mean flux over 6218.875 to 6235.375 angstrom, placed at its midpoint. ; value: 0.043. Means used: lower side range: 164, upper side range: 147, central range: 152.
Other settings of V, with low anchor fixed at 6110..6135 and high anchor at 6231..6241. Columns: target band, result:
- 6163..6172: 0.6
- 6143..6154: 0.0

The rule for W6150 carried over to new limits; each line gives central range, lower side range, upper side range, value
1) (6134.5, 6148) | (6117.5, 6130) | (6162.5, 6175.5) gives -0.1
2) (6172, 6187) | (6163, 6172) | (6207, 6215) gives -0.7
